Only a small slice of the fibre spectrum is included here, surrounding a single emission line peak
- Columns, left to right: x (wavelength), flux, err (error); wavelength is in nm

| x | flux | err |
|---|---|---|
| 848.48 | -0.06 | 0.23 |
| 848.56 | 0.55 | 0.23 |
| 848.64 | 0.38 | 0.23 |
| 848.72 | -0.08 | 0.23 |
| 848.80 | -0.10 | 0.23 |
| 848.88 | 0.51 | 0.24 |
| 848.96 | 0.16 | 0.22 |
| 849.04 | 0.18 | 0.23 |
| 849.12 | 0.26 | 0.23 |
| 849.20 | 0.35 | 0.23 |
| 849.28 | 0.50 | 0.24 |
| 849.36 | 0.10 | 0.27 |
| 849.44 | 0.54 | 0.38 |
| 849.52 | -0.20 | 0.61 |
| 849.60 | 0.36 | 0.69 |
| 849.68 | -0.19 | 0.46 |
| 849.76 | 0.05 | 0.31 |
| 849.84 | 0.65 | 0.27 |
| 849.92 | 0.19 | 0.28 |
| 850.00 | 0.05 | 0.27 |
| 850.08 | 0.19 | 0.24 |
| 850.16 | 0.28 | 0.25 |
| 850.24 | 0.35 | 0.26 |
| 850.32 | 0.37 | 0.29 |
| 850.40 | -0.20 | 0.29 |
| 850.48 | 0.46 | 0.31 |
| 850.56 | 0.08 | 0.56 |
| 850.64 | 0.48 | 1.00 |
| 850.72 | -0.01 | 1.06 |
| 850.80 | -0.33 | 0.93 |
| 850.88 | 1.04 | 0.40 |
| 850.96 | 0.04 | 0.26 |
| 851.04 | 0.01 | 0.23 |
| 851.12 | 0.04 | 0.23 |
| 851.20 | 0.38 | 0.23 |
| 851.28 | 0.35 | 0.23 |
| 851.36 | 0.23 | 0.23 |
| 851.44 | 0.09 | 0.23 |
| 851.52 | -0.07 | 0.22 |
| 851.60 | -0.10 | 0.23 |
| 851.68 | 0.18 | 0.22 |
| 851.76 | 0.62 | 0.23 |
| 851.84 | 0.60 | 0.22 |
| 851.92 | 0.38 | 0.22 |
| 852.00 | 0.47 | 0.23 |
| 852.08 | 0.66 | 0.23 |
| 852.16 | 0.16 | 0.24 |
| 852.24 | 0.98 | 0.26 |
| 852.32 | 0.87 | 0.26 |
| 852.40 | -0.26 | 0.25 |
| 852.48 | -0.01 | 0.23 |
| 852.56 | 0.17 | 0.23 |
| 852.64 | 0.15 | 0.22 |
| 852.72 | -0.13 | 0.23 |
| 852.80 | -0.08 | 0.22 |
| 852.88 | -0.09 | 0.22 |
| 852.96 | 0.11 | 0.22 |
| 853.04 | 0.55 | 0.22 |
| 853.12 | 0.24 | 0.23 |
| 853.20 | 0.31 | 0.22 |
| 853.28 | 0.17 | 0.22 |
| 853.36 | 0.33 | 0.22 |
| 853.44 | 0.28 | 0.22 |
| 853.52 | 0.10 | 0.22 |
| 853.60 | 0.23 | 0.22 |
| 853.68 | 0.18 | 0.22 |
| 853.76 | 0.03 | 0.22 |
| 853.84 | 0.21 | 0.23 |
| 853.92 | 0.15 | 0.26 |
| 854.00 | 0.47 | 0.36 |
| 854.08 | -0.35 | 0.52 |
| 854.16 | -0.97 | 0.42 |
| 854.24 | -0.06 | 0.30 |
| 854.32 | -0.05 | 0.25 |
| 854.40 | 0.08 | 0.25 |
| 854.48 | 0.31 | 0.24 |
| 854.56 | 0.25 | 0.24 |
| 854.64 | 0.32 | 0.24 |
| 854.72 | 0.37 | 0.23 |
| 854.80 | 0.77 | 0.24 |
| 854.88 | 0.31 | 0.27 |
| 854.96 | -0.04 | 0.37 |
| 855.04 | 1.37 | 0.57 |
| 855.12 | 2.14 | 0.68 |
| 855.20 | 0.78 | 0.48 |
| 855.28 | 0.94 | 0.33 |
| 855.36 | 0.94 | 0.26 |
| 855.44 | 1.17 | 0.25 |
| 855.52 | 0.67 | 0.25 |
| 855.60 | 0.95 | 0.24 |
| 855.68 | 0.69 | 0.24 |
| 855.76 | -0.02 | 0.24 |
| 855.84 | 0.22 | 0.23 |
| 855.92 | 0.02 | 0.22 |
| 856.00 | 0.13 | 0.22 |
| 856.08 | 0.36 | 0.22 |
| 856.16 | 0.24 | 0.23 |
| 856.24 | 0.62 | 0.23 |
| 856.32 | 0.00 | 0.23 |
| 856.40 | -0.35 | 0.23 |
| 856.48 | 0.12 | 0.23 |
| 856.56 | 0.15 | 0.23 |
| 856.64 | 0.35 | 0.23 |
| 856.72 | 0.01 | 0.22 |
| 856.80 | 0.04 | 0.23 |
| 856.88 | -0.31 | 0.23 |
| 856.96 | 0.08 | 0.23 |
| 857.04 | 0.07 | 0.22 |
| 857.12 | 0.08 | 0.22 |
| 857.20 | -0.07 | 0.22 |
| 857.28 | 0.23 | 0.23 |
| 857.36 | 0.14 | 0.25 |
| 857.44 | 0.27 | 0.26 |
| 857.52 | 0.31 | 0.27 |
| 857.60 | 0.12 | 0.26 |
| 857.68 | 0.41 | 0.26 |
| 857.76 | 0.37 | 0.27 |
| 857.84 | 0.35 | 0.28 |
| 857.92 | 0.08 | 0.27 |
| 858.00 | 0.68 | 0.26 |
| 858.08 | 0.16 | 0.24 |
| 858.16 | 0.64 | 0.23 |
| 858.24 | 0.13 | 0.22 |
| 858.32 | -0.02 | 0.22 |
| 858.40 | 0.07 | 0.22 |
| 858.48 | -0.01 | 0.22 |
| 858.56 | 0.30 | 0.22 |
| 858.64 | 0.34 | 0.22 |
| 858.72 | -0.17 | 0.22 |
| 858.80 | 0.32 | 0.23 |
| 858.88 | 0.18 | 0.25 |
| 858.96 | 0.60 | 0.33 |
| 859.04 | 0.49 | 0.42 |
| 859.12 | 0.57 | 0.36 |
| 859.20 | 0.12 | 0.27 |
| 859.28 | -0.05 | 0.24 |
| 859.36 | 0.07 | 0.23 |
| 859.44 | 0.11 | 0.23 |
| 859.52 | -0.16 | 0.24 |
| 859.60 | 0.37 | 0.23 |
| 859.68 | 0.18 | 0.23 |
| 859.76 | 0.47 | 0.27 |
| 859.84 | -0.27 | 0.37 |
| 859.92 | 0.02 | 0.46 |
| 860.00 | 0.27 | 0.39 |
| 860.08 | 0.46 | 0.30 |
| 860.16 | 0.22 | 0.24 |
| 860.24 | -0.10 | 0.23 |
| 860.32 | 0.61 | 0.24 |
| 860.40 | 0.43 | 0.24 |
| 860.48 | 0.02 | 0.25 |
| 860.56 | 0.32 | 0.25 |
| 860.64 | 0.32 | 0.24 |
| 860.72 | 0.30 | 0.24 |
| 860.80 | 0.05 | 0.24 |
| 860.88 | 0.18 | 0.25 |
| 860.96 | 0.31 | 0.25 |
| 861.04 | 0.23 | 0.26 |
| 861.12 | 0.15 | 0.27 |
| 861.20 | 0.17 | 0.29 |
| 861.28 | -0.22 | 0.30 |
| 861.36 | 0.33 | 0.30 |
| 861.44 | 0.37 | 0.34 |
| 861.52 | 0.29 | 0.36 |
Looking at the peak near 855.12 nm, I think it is H-gamma 4340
